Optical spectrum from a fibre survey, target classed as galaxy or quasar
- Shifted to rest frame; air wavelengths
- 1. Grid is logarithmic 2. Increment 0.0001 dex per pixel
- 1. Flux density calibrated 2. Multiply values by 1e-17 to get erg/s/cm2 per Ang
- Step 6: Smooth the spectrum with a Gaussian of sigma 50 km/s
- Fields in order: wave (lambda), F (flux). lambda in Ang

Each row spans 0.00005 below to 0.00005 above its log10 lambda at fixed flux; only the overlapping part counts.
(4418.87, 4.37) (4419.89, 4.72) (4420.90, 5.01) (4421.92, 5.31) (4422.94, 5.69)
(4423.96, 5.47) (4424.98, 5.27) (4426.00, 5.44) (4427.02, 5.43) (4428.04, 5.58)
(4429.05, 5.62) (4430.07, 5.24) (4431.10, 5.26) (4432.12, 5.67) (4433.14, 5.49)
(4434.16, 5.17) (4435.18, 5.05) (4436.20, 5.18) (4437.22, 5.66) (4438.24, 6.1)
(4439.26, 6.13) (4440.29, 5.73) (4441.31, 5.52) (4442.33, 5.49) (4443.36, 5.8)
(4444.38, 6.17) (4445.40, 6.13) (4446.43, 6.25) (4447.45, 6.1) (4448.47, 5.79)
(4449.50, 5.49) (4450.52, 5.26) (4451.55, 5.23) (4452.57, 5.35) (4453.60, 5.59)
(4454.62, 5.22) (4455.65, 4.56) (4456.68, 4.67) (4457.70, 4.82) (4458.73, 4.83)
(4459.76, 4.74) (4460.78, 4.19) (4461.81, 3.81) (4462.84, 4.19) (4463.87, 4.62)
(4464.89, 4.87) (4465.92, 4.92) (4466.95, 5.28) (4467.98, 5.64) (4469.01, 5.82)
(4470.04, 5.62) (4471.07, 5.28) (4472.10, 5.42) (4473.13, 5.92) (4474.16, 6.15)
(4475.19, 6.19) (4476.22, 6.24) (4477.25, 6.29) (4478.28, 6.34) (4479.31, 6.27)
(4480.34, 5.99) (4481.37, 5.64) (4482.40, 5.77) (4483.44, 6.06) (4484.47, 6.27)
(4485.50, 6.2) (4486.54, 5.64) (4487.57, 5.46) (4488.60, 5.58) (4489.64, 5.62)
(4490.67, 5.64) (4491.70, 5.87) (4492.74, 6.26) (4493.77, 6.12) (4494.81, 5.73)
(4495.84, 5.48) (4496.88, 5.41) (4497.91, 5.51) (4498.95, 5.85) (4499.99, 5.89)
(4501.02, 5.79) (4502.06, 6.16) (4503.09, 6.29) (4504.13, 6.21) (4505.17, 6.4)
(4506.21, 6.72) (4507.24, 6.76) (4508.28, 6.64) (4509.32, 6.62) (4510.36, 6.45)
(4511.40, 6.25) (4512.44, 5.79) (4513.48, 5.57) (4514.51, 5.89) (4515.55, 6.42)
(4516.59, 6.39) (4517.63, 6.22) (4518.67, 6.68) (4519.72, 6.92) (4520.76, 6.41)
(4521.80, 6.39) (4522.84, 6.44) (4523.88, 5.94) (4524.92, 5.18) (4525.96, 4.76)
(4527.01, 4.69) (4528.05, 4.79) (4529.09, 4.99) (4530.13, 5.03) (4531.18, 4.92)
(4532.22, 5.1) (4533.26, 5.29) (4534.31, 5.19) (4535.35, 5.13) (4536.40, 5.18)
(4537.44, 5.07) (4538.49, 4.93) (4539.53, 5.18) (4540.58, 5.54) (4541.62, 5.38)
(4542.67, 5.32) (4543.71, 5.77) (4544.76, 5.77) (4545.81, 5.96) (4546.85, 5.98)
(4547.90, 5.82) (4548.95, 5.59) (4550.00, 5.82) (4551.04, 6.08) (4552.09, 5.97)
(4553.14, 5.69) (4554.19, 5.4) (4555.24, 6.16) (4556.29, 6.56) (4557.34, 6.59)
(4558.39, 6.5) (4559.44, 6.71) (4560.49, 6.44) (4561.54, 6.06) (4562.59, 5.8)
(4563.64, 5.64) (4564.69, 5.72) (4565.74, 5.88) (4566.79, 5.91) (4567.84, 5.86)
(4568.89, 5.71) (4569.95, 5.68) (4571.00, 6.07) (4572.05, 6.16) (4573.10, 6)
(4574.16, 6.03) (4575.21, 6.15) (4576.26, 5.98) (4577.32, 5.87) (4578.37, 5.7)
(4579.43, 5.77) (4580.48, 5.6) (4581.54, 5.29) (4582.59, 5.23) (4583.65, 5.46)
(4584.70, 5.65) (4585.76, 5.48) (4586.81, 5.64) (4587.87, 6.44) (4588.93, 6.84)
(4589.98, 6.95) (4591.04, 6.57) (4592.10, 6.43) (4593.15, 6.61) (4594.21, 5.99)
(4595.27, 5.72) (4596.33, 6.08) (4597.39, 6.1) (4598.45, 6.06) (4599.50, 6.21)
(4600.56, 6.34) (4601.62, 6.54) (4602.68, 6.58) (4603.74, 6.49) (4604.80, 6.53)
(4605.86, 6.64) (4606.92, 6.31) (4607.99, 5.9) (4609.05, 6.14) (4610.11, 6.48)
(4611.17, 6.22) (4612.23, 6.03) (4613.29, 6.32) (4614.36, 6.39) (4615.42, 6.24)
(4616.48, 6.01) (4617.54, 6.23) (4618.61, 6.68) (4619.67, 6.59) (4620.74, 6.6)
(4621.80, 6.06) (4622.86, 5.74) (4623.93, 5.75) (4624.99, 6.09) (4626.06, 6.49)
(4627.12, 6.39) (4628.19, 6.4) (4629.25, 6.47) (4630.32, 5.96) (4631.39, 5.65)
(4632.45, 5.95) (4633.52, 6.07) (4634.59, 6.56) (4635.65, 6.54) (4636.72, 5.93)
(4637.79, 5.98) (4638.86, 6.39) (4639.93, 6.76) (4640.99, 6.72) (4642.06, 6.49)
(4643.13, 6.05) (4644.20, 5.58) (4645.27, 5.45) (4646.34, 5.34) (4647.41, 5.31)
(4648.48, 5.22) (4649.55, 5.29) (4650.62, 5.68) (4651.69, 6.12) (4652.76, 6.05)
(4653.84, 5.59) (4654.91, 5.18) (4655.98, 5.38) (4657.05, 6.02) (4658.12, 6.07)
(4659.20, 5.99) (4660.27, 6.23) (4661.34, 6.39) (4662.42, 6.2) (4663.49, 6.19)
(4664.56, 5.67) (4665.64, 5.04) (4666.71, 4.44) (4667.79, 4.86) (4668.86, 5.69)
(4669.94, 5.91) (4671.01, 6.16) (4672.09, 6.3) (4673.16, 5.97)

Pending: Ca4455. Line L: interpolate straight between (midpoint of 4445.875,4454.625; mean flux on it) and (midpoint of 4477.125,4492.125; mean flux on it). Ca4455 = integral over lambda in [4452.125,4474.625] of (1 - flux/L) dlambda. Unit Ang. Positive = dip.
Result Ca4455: 2.6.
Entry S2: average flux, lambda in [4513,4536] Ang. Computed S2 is 5.65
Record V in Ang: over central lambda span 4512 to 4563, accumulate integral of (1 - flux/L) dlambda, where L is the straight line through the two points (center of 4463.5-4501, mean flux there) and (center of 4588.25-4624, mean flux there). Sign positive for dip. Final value 2.2 Ang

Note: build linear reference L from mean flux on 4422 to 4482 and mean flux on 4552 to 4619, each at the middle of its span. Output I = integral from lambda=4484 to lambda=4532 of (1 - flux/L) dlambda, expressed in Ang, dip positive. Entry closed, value -1.5 Ang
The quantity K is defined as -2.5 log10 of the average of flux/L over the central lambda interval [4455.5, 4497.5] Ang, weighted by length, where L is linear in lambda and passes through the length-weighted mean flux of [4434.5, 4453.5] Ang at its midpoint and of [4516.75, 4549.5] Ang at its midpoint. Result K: 0.02 mag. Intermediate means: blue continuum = 5.68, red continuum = 5.54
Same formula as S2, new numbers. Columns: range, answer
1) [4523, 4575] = 5.66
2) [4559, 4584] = 5.86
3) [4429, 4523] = 5.74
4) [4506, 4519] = 6.33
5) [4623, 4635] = 6.14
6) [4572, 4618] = 6.12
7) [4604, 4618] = 6.27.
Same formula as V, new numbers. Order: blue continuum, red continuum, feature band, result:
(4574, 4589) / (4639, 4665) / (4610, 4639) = -1.9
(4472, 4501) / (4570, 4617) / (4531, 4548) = 1.8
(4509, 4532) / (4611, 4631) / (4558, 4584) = 0.6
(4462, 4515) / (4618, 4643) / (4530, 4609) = 2.5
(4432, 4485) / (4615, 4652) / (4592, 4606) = -0.8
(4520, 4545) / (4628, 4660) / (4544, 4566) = -2.1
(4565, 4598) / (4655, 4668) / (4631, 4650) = -0.6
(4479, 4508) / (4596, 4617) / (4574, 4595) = 0.8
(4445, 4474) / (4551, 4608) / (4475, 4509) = -3.6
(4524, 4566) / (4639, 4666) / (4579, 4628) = -3.8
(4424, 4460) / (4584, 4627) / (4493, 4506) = -0.4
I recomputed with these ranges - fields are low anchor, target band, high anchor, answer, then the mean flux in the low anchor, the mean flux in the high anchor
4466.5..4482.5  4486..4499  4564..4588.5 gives 0.4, 5.87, 5.8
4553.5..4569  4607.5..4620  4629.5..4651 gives -0.6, 6.07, 5.95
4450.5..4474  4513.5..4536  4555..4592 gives -0.3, 5.05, 6.01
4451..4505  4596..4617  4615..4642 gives -0.4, 5.55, 6.26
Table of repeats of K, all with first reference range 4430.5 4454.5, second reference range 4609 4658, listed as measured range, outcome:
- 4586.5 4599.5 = -0.06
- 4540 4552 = 0.02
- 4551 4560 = -0.05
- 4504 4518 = -0.10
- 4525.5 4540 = 0.16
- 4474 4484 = -0.07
